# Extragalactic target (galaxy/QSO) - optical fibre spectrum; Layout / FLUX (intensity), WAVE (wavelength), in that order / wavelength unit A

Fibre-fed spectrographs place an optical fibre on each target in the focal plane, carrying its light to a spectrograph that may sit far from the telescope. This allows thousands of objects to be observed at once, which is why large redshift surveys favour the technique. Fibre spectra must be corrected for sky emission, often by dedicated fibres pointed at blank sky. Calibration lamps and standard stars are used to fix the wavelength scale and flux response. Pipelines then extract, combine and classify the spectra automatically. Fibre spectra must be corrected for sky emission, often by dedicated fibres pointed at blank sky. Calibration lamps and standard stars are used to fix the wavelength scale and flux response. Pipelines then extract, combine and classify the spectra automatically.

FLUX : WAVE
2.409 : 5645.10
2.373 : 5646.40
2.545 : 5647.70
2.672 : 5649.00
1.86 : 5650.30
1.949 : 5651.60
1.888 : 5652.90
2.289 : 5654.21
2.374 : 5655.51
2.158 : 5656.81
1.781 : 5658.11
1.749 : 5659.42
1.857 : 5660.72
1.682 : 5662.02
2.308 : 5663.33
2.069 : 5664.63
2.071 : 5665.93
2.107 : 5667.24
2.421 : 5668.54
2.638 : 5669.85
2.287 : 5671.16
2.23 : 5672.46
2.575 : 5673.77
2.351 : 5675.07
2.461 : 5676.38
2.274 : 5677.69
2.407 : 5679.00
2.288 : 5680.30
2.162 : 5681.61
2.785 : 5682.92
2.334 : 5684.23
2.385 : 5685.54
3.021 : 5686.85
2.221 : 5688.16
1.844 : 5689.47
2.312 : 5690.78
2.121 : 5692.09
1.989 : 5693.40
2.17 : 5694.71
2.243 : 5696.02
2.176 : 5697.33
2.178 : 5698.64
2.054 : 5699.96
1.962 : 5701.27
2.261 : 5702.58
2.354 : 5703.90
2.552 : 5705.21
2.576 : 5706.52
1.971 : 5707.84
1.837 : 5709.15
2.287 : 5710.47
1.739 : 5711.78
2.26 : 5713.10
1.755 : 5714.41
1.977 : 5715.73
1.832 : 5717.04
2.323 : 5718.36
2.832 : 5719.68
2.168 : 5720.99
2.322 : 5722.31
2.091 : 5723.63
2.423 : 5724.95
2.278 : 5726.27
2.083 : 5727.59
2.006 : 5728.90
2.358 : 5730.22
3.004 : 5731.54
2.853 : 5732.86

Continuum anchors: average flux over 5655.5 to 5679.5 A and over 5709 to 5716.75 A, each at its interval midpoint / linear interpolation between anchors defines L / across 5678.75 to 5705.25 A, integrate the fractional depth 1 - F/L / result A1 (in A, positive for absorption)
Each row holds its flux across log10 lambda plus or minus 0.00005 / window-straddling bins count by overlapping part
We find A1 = -2.42 A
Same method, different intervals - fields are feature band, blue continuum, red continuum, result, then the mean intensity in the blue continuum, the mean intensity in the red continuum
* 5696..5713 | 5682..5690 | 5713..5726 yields 1.0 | 2.43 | 2.2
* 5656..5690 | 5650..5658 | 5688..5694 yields -2.7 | 2.08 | 2.09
